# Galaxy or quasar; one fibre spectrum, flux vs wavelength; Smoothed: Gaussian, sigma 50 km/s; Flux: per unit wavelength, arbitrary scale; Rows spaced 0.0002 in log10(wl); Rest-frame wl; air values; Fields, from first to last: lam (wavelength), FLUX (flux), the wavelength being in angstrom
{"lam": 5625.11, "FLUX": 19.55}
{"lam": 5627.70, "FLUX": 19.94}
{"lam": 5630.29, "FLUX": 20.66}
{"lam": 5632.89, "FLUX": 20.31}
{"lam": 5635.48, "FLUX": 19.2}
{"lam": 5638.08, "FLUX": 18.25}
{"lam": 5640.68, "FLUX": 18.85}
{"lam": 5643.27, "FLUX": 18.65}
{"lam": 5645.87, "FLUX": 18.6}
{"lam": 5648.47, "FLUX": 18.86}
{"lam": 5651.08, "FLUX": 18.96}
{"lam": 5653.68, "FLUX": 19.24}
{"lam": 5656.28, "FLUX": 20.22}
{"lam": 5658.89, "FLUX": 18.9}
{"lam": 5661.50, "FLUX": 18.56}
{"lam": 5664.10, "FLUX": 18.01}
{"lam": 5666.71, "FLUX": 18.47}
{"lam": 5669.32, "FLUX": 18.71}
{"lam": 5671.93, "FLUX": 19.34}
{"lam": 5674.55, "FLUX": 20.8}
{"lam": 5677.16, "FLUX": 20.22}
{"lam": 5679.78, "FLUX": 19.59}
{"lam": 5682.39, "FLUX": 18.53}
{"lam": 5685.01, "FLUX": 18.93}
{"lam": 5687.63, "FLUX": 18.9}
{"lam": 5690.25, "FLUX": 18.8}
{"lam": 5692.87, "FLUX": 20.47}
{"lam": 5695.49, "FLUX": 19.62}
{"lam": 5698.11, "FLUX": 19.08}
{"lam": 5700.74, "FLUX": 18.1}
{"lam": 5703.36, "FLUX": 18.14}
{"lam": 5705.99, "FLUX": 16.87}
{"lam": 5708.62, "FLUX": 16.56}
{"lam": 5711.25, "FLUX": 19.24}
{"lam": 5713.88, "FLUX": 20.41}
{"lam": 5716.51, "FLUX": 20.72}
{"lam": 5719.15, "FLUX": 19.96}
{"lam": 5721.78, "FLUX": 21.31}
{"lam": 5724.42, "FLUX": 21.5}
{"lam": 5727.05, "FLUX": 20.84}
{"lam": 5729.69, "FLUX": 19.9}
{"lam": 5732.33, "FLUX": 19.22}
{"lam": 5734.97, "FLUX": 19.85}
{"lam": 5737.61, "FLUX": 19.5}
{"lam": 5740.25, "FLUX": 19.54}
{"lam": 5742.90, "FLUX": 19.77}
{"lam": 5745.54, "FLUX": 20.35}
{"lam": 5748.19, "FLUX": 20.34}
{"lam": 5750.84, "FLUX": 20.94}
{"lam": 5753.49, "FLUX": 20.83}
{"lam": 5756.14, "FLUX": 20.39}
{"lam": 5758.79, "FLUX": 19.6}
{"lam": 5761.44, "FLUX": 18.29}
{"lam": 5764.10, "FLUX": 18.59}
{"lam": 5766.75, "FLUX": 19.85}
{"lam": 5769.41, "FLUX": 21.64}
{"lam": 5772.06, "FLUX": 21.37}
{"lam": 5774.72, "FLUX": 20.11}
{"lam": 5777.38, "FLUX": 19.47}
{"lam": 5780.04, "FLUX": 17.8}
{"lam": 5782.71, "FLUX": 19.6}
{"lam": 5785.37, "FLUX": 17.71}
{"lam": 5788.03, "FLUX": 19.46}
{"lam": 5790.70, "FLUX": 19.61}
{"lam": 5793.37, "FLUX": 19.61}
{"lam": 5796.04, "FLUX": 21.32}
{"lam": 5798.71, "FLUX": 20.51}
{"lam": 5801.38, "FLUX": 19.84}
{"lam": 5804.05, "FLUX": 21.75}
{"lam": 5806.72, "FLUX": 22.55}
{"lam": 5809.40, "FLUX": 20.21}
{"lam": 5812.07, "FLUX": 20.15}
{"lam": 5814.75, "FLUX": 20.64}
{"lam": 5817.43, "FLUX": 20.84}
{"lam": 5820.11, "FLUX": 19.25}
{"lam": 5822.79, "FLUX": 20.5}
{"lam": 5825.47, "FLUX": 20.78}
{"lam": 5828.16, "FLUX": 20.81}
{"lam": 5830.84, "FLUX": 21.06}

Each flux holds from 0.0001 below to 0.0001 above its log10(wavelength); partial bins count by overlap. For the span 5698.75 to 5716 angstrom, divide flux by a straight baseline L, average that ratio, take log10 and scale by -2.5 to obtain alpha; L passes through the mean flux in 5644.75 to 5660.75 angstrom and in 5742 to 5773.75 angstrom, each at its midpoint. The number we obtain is 0.07 mag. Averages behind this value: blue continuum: 19.1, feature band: 18.4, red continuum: 20.2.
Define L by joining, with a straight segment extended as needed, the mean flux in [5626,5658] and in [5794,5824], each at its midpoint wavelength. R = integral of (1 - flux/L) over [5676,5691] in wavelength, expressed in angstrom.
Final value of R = 0.4 angstrom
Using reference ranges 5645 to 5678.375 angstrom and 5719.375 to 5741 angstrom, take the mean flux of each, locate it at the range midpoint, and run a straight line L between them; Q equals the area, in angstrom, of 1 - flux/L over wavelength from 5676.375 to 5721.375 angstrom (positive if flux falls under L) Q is 1.4 angstrom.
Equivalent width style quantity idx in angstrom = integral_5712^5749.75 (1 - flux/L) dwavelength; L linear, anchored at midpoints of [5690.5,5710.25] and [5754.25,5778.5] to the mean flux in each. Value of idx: -2.1 angstrom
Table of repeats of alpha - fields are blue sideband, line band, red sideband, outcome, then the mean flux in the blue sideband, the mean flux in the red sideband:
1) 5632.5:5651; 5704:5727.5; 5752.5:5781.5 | -0.01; 18.9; 19.8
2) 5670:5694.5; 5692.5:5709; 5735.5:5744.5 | 0.07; 19.5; 19.7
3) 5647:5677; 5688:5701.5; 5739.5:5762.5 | 0.01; 19.1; 20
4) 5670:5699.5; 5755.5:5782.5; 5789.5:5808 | 0.04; 19.5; 20.7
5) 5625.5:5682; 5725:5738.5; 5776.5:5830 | -0.01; 19.2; 20.1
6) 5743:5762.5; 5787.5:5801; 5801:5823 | 0.02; 20.1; 20.7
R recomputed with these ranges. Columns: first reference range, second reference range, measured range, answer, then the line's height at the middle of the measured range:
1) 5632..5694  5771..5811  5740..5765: -0.2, 19.8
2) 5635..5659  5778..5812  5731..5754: -0.4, 19.6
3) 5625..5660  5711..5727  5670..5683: 0.1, 19.9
